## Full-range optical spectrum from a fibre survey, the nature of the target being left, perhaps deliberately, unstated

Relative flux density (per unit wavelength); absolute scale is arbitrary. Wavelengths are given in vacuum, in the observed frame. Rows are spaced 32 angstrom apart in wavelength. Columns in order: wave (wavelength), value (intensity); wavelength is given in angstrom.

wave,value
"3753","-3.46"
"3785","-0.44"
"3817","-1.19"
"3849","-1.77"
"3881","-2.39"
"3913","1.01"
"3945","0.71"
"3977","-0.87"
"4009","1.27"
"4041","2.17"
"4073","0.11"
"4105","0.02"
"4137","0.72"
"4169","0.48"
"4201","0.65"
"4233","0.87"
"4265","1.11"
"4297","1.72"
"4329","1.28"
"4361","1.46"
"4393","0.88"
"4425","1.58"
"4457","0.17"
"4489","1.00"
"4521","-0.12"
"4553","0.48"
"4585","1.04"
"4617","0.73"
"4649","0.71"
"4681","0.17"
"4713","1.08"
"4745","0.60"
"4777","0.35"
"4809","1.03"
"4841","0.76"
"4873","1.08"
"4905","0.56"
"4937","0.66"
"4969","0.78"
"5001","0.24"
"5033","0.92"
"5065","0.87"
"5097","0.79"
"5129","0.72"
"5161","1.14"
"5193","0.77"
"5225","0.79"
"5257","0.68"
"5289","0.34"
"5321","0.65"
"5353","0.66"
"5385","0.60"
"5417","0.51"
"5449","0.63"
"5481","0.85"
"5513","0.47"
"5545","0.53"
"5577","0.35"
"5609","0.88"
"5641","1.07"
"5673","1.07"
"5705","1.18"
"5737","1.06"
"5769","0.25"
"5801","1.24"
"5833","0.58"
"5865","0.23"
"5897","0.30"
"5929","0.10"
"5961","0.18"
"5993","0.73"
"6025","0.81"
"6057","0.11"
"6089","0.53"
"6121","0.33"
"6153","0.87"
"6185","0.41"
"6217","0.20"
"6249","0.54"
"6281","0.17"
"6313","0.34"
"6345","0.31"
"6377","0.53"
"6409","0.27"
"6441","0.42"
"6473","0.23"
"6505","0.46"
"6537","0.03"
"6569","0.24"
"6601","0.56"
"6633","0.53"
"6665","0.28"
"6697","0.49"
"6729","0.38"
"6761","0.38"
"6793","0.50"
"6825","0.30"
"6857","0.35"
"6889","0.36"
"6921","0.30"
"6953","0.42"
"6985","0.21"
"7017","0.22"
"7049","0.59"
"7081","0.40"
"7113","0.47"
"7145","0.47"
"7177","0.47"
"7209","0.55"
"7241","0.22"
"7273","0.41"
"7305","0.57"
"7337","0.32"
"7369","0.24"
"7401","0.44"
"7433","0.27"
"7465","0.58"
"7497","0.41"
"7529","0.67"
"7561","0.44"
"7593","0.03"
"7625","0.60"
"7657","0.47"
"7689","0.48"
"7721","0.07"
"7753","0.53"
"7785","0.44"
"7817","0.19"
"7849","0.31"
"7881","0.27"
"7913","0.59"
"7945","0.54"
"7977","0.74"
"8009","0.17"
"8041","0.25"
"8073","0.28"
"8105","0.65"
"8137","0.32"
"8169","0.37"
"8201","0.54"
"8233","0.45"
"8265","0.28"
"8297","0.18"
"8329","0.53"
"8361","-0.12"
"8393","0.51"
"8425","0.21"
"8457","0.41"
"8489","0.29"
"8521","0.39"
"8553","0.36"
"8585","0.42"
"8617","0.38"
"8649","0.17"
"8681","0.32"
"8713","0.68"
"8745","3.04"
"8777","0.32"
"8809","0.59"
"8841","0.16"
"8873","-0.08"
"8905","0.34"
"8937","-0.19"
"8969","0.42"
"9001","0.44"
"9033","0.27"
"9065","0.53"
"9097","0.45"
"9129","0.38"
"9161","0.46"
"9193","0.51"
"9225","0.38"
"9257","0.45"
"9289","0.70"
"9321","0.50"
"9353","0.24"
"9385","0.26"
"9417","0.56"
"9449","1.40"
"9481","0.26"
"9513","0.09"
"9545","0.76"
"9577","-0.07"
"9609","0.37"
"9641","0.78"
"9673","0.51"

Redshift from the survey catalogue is 1.34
